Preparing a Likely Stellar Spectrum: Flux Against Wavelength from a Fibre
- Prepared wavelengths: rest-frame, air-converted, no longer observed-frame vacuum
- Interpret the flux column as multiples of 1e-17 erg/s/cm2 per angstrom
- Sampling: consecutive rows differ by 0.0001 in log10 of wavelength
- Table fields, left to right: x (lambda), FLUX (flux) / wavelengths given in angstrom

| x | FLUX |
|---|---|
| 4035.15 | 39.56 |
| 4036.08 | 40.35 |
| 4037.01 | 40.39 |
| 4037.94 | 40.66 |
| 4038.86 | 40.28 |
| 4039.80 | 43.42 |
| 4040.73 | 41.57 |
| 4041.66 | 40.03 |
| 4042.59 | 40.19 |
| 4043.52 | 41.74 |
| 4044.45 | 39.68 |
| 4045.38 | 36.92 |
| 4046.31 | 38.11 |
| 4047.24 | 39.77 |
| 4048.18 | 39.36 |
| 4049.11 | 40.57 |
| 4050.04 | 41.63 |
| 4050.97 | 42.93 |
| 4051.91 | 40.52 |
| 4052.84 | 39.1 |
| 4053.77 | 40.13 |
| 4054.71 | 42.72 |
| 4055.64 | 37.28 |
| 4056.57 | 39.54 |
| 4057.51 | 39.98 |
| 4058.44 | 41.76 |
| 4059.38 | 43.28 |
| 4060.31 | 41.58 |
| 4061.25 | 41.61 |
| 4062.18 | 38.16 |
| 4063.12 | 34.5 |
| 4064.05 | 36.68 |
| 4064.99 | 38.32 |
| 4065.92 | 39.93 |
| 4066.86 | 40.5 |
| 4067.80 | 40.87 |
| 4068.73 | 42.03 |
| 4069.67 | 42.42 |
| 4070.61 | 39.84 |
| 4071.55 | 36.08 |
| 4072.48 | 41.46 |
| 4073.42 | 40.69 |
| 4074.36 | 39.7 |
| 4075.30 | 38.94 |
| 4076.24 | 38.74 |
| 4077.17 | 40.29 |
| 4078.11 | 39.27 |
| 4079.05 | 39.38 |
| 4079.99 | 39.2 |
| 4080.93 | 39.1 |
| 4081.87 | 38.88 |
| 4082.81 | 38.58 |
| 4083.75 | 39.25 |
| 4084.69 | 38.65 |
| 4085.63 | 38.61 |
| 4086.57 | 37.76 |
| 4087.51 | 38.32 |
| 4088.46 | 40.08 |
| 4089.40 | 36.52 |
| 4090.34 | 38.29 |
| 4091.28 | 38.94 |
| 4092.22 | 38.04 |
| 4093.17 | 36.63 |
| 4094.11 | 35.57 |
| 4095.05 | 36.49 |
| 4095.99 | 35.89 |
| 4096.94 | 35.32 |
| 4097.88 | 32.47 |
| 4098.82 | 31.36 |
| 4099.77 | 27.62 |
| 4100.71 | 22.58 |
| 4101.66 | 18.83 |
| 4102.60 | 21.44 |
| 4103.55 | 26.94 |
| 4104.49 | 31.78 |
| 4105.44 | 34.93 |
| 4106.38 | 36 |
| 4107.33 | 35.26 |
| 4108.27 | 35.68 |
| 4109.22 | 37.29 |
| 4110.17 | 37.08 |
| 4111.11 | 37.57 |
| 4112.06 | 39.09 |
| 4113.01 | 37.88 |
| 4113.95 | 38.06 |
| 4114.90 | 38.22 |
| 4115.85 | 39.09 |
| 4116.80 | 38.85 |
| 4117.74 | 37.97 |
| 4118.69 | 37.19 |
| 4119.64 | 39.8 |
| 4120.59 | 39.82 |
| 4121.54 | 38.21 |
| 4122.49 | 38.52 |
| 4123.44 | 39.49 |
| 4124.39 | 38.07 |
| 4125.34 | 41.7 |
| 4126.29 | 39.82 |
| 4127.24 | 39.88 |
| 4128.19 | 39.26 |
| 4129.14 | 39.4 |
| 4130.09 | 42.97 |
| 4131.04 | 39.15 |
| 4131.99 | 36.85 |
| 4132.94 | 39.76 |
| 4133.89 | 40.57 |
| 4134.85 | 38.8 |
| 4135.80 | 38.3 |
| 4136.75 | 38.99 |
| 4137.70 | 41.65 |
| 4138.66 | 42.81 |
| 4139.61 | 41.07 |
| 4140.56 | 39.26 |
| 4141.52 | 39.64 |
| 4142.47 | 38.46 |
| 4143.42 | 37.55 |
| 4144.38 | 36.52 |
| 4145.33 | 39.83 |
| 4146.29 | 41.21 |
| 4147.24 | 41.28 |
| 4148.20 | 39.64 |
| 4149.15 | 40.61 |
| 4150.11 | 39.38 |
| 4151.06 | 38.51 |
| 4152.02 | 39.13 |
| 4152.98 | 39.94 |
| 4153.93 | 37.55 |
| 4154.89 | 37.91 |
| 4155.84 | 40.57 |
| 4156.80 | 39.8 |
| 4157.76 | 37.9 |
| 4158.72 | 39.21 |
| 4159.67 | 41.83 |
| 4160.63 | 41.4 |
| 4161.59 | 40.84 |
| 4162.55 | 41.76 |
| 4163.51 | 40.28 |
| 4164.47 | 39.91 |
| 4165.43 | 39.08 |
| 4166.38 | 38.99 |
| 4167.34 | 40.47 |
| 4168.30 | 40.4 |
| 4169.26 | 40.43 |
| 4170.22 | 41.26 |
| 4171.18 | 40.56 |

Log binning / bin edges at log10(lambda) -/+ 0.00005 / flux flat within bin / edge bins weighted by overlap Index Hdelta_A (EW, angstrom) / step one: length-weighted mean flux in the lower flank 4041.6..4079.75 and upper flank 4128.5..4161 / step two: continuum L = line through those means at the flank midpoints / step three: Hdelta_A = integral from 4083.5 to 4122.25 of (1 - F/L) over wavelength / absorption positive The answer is 4.2 angstrom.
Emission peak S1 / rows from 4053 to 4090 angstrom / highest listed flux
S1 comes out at 43.28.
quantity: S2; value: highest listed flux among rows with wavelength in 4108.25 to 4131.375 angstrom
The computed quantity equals 42.97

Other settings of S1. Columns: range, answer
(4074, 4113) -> 40.29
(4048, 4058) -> 42.93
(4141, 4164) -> 41.83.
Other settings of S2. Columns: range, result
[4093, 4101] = 36.63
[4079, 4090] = 40.08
